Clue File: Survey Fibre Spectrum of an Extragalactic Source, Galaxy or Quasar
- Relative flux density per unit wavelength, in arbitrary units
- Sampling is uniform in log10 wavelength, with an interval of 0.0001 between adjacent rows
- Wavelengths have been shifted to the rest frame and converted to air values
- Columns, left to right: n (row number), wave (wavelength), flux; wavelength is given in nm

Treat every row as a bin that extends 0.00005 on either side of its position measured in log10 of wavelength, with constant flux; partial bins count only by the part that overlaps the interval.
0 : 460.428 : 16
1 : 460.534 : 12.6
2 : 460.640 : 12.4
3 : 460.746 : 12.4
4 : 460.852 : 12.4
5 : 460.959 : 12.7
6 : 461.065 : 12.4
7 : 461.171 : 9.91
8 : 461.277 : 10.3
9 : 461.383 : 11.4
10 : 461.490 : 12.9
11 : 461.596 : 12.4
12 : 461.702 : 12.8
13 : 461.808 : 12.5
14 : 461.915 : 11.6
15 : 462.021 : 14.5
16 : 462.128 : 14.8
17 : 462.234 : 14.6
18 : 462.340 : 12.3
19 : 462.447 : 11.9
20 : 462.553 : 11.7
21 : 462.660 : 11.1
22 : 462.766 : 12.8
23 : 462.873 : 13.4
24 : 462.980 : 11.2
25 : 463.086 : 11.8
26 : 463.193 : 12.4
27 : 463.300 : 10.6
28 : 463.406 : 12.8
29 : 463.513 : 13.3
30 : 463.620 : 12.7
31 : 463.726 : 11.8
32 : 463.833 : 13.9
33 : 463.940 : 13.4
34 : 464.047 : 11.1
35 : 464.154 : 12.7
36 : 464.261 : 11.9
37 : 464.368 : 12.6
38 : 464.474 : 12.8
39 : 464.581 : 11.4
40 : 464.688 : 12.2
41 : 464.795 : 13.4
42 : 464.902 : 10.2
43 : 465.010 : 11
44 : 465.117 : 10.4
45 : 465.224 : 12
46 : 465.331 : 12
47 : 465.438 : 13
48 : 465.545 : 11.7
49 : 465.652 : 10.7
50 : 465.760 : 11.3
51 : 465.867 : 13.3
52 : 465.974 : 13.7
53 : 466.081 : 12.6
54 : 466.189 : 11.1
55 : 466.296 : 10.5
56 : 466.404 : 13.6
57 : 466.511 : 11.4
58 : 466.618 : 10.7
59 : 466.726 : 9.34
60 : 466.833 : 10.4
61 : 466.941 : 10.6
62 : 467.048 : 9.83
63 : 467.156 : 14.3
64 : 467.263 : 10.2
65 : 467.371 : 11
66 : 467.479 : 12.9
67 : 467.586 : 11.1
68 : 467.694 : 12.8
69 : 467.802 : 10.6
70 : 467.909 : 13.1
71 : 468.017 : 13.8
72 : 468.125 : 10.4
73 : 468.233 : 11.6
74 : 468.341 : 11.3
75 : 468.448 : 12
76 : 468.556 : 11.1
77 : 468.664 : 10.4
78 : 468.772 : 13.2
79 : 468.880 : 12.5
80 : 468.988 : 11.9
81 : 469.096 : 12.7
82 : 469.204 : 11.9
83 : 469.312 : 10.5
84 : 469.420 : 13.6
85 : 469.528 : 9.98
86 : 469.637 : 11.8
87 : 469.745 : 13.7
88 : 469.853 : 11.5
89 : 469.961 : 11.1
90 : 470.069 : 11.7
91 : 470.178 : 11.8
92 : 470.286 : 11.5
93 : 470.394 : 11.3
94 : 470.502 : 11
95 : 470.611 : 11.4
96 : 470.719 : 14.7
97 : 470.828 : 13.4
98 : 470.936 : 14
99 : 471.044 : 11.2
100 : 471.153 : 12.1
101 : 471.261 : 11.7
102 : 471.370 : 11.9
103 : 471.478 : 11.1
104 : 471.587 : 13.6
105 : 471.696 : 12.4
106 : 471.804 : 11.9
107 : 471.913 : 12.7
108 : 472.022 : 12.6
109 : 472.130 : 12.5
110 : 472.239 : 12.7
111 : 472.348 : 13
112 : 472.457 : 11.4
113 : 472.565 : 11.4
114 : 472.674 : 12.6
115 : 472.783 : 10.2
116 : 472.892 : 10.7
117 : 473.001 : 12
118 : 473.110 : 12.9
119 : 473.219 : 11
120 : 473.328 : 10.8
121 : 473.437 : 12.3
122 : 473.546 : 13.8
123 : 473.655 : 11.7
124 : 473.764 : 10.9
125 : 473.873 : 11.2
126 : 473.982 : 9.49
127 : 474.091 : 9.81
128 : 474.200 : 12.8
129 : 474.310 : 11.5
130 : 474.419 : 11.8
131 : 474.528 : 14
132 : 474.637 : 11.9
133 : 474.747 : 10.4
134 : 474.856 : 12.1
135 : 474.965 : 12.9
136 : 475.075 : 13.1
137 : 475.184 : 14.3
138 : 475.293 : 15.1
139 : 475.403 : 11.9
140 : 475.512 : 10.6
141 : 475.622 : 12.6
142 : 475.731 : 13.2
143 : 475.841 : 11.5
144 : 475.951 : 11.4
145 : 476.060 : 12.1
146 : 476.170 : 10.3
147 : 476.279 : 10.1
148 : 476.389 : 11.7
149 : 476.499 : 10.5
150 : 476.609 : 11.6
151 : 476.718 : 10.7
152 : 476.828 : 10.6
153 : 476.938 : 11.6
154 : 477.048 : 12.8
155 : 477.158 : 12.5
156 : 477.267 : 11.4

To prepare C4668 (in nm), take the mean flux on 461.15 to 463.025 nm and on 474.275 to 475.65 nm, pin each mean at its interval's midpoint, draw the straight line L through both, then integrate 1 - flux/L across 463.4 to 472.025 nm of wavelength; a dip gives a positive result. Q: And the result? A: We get 0.34 nm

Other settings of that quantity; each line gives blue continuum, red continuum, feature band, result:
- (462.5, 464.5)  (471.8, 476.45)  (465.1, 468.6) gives 0.15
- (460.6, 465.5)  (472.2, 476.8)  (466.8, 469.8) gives 0.07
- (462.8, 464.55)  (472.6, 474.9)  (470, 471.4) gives -0.03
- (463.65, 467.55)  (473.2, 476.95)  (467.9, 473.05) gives -0.10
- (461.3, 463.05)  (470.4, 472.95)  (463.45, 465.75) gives 0.07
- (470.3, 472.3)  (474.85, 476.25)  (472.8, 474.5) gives 0.11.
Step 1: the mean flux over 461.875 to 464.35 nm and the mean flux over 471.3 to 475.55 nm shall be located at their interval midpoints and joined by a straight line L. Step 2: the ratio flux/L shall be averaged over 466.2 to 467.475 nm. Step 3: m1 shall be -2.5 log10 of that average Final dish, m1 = 0.111 mag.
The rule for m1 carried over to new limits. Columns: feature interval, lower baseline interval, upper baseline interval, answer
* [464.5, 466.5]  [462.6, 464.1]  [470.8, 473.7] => 0.03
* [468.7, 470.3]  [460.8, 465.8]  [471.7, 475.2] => 0.01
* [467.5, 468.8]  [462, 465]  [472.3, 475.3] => 0.04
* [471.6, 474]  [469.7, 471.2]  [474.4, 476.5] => 0.02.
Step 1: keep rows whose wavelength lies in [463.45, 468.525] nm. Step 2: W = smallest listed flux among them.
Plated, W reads 9.34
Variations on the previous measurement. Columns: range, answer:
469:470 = 9.98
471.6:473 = 10.2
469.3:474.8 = 9.49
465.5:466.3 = 10.5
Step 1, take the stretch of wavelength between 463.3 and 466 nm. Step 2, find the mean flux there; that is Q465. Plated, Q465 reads 12.2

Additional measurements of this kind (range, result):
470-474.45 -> 11.9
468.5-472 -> 12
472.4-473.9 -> 11.6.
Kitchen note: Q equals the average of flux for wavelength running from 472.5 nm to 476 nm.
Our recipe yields 11.9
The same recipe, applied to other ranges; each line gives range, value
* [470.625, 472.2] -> 12.5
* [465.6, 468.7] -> 11.6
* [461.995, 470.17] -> 12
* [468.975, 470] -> 11.9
